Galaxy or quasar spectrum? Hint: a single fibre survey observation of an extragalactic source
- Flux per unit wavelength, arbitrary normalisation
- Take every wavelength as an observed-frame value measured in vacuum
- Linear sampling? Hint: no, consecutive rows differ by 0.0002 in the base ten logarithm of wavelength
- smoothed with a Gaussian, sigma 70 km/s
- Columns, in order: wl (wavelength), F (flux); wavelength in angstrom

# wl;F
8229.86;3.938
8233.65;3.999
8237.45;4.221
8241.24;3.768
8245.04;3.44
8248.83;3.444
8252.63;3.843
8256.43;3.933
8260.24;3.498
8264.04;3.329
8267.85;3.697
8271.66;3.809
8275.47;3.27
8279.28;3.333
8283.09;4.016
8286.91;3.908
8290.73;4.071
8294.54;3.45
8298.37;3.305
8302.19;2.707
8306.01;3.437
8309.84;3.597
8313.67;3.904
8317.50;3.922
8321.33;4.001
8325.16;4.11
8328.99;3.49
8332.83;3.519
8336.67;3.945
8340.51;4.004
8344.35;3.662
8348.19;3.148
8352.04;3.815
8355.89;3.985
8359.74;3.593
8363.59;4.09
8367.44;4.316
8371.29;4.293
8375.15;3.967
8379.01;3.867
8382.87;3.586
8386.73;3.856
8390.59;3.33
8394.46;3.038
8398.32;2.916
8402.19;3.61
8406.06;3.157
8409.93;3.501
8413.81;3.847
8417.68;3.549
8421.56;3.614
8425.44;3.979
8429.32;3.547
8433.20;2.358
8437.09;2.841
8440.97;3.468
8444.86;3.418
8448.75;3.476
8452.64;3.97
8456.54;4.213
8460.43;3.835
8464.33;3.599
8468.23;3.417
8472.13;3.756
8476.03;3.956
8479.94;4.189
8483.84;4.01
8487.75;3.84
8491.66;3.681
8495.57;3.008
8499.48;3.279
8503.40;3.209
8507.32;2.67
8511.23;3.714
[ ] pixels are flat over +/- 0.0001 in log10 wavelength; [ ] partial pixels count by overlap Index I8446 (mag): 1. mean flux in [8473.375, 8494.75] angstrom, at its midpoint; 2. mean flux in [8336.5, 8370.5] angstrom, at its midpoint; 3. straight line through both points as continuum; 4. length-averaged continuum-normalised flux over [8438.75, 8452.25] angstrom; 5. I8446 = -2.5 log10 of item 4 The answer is 0.11 mag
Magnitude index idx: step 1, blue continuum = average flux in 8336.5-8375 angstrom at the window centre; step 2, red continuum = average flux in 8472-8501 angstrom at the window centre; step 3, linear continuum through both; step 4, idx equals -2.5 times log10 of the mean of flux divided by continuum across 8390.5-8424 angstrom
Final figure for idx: 0.124 mag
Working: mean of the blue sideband 3.89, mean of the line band 3.41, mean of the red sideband 3.72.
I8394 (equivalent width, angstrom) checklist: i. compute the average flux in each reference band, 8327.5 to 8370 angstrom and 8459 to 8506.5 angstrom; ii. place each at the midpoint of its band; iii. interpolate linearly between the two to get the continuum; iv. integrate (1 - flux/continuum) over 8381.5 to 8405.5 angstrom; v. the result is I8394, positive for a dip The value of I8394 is 2.3 angstrom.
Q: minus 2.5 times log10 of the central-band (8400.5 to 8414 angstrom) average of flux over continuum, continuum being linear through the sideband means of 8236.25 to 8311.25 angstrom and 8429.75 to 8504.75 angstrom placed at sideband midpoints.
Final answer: 0.026 mag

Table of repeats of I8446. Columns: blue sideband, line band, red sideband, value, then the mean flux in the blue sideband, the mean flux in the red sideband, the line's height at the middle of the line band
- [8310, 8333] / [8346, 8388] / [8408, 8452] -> -0.06 mag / 3.83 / 3.43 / 3.66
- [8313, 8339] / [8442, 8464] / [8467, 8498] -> 0.00 mag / 3.84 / 3.73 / 3.75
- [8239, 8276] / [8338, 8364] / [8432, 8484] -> -0.04 mag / 3.62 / 3.61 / 3.62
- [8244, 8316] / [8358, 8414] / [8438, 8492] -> 0.01 mag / 3.58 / 3.76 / 3.68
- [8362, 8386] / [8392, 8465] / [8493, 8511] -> 0.05 mag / 4.01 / 3.13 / 3.64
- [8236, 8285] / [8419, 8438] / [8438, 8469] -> 0.11 mag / 3.66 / 3.66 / 3.66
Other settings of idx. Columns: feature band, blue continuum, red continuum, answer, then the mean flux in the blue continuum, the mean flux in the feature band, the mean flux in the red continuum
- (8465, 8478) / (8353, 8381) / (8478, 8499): 0.02 mag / 4.01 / 3.7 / 3.71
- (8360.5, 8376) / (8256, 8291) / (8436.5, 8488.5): -0.12 mag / 3.66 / 4.14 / 3.73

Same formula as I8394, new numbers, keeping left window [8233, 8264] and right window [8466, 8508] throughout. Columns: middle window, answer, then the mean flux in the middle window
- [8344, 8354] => 0.4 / 3.52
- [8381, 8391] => 0.0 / 3.63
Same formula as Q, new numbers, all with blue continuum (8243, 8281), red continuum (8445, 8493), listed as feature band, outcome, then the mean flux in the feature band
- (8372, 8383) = -0.05 mag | 3.89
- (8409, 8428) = 0.01 mag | 3.7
